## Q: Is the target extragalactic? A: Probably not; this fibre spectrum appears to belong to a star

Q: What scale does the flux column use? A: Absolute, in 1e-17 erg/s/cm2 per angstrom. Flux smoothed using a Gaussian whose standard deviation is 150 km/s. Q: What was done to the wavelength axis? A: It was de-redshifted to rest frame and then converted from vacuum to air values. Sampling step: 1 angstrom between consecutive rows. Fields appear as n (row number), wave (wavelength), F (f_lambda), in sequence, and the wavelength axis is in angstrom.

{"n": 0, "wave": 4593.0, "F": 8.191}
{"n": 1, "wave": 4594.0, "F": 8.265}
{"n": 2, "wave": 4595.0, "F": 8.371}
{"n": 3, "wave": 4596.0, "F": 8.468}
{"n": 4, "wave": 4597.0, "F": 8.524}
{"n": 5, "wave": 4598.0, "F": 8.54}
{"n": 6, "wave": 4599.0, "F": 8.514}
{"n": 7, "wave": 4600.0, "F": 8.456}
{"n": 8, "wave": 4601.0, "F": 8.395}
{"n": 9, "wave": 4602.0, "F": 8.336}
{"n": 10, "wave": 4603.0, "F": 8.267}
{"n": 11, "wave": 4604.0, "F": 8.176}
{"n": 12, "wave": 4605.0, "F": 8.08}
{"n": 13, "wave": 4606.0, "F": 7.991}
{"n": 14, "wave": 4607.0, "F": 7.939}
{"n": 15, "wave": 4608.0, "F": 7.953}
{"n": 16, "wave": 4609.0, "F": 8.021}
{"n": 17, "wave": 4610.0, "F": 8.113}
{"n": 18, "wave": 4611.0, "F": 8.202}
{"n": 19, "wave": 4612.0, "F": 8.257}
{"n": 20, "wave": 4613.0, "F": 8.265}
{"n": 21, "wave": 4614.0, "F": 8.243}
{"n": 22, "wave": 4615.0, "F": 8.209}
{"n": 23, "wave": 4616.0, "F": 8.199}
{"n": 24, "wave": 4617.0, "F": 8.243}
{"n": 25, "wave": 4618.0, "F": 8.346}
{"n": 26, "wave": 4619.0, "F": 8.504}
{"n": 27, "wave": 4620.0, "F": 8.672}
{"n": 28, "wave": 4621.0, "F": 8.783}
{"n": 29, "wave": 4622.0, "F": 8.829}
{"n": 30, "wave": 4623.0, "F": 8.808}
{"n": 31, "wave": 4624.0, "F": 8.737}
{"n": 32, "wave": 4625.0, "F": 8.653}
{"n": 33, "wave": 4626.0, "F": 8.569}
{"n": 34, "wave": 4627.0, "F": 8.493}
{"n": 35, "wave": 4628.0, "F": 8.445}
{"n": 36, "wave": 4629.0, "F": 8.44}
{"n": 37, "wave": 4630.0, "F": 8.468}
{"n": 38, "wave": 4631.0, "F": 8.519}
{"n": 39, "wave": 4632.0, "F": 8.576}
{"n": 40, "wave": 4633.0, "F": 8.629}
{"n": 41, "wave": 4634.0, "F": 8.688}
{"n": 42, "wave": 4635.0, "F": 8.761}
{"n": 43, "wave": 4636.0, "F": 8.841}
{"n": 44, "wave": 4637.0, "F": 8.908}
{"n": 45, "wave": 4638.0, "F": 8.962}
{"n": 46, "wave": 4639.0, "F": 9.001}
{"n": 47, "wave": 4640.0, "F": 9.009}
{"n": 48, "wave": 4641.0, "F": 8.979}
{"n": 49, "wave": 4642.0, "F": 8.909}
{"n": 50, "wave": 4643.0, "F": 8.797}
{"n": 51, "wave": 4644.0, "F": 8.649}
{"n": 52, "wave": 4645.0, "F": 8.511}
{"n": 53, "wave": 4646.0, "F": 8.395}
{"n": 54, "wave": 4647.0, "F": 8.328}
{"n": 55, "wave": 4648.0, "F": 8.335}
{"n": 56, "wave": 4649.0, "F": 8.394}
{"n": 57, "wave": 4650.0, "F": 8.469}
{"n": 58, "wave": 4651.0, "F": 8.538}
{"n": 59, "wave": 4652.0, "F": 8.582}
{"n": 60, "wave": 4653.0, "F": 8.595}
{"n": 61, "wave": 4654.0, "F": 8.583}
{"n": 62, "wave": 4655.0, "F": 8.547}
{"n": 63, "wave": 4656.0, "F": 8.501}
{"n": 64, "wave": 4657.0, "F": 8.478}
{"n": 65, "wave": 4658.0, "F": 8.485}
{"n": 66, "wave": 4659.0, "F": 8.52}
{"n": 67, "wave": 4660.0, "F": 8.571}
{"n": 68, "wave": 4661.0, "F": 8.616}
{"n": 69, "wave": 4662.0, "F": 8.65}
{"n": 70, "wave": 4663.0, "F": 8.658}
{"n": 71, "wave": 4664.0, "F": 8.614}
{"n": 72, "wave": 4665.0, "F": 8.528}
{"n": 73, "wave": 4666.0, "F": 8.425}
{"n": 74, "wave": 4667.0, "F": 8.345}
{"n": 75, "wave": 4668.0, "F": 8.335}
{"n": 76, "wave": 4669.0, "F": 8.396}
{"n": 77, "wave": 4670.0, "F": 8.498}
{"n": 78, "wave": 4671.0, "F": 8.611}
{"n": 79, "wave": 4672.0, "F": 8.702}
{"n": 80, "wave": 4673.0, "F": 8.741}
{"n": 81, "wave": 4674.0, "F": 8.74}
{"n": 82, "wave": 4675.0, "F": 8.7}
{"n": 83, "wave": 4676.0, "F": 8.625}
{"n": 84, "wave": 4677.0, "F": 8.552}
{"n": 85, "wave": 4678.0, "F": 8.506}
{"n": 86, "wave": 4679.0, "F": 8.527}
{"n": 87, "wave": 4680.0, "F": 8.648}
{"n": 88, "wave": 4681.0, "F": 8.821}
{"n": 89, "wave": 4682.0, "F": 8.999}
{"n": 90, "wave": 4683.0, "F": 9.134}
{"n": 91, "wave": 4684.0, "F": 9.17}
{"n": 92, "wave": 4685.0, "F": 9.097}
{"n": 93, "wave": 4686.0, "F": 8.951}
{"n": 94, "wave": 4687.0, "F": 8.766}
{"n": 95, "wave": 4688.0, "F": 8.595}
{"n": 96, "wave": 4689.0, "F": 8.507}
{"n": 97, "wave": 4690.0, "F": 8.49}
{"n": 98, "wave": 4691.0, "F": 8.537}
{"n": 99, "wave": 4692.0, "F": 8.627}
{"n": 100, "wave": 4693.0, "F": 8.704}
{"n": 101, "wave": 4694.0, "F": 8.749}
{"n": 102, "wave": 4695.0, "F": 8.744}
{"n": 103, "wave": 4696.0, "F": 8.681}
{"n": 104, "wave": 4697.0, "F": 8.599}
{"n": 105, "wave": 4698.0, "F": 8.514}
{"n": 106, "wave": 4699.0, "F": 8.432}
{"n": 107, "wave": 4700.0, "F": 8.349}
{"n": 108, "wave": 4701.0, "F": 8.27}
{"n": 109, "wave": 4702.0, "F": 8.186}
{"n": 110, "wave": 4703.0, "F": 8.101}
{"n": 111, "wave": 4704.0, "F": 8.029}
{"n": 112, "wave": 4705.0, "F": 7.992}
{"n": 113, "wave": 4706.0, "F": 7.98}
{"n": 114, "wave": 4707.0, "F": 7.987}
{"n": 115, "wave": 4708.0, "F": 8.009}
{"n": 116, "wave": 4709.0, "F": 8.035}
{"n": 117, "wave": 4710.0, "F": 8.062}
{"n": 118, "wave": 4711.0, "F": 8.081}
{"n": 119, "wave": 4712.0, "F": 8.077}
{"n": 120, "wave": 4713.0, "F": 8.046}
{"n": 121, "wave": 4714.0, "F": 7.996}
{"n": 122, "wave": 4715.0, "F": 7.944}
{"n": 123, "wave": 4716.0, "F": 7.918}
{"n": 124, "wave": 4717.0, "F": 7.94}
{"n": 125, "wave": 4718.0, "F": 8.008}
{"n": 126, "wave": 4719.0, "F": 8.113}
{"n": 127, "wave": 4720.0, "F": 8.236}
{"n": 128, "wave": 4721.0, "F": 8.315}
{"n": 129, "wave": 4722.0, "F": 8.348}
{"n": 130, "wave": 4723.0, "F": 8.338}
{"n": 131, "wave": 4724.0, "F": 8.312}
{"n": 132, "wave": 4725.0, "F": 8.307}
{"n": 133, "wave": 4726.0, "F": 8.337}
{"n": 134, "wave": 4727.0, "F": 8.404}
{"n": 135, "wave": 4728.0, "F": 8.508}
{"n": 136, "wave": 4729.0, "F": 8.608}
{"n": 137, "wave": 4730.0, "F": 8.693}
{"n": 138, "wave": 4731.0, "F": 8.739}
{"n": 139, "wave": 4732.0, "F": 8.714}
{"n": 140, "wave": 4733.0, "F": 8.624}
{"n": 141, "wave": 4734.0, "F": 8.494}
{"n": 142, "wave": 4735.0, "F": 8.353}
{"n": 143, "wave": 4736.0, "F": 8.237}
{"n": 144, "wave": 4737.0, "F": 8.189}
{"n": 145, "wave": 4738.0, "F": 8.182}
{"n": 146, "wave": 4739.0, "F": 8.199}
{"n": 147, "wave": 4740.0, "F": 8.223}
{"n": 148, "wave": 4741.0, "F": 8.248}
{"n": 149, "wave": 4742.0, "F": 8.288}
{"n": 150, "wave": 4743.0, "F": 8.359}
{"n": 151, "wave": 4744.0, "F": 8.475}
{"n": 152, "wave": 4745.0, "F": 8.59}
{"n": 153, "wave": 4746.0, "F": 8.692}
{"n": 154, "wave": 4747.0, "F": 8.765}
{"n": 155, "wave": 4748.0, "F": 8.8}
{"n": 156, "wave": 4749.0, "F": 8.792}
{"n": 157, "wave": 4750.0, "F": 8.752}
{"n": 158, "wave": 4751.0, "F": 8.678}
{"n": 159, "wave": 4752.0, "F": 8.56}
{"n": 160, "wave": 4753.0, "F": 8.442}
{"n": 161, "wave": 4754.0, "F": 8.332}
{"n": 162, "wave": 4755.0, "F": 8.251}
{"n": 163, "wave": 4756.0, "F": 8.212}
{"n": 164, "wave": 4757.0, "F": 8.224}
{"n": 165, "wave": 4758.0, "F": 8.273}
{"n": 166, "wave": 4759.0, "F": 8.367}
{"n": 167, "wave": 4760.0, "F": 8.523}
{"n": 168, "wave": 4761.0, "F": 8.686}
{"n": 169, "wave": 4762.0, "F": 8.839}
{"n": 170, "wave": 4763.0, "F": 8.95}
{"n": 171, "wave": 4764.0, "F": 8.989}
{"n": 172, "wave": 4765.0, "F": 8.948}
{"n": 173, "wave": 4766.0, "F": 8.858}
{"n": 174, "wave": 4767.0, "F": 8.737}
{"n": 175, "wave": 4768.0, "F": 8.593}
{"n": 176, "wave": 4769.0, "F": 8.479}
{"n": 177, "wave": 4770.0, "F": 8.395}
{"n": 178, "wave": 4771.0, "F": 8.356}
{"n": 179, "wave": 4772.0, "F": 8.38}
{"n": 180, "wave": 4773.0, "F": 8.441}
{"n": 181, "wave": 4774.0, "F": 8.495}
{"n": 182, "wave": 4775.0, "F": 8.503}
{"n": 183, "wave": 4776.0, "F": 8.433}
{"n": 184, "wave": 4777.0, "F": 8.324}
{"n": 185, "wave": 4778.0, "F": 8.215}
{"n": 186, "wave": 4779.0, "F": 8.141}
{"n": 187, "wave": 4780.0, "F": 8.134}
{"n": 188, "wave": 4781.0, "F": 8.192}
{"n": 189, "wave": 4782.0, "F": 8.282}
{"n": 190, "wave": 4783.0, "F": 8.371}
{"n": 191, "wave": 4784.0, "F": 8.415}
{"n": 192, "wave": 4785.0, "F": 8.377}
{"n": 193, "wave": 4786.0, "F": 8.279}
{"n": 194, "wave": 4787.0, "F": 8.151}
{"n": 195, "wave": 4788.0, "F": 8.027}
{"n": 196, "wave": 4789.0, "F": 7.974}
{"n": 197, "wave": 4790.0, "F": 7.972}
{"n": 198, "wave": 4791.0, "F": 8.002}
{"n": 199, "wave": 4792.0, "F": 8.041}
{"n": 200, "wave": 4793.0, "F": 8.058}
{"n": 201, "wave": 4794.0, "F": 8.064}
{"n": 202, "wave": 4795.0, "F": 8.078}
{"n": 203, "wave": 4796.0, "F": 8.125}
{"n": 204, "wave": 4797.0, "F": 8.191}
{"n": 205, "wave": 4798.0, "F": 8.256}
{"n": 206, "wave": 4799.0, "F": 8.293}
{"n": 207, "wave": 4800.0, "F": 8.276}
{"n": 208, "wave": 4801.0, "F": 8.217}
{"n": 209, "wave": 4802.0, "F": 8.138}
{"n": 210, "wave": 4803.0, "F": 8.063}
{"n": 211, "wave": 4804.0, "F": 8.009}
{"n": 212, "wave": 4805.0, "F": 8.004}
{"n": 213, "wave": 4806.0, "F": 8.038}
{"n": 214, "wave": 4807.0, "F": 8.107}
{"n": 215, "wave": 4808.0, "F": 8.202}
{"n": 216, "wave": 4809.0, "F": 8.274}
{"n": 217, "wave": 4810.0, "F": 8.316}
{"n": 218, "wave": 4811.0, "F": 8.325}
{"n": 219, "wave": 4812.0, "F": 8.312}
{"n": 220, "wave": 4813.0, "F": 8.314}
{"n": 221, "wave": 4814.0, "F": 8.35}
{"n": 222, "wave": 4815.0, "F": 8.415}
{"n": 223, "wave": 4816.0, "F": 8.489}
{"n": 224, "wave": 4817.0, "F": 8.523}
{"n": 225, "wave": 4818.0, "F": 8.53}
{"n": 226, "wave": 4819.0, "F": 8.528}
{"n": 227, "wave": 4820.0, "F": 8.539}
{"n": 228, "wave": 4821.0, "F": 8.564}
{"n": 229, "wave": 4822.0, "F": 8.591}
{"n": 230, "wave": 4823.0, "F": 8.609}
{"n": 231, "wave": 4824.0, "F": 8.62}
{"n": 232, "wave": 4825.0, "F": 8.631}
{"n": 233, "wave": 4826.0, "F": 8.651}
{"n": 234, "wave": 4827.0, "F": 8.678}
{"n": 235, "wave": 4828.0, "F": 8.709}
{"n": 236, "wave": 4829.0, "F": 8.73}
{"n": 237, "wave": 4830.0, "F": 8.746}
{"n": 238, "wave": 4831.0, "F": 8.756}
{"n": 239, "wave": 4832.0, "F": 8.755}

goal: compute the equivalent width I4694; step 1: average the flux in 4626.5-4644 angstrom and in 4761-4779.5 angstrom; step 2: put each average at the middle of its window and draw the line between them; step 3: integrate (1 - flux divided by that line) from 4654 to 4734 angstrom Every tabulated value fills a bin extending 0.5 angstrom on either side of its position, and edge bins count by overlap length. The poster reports 1.8 angstrom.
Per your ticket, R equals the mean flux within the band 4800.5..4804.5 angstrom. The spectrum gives 8.11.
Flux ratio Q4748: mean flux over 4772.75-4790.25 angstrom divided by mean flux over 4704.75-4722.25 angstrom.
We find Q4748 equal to 1.0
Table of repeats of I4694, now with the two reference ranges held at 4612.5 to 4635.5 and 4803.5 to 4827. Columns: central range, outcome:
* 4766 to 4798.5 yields 0.6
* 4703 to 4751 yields 0.8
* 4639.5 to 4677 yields -0.3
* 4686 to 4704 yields -0.1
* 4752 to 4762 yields 0.0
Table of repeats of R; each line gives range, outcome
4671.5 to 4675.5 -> 8.72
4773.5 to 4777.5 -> 8.44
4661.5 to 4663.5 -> 8.65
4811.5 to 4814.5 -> 8.33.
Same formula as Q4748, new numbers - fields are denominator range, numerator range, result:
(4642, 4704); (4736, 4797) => 0.98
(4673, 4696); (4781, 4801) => 0.94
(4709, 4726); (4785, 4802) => 1.00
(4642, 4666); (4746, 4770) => 1.01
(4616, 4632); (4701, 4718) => 0.94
